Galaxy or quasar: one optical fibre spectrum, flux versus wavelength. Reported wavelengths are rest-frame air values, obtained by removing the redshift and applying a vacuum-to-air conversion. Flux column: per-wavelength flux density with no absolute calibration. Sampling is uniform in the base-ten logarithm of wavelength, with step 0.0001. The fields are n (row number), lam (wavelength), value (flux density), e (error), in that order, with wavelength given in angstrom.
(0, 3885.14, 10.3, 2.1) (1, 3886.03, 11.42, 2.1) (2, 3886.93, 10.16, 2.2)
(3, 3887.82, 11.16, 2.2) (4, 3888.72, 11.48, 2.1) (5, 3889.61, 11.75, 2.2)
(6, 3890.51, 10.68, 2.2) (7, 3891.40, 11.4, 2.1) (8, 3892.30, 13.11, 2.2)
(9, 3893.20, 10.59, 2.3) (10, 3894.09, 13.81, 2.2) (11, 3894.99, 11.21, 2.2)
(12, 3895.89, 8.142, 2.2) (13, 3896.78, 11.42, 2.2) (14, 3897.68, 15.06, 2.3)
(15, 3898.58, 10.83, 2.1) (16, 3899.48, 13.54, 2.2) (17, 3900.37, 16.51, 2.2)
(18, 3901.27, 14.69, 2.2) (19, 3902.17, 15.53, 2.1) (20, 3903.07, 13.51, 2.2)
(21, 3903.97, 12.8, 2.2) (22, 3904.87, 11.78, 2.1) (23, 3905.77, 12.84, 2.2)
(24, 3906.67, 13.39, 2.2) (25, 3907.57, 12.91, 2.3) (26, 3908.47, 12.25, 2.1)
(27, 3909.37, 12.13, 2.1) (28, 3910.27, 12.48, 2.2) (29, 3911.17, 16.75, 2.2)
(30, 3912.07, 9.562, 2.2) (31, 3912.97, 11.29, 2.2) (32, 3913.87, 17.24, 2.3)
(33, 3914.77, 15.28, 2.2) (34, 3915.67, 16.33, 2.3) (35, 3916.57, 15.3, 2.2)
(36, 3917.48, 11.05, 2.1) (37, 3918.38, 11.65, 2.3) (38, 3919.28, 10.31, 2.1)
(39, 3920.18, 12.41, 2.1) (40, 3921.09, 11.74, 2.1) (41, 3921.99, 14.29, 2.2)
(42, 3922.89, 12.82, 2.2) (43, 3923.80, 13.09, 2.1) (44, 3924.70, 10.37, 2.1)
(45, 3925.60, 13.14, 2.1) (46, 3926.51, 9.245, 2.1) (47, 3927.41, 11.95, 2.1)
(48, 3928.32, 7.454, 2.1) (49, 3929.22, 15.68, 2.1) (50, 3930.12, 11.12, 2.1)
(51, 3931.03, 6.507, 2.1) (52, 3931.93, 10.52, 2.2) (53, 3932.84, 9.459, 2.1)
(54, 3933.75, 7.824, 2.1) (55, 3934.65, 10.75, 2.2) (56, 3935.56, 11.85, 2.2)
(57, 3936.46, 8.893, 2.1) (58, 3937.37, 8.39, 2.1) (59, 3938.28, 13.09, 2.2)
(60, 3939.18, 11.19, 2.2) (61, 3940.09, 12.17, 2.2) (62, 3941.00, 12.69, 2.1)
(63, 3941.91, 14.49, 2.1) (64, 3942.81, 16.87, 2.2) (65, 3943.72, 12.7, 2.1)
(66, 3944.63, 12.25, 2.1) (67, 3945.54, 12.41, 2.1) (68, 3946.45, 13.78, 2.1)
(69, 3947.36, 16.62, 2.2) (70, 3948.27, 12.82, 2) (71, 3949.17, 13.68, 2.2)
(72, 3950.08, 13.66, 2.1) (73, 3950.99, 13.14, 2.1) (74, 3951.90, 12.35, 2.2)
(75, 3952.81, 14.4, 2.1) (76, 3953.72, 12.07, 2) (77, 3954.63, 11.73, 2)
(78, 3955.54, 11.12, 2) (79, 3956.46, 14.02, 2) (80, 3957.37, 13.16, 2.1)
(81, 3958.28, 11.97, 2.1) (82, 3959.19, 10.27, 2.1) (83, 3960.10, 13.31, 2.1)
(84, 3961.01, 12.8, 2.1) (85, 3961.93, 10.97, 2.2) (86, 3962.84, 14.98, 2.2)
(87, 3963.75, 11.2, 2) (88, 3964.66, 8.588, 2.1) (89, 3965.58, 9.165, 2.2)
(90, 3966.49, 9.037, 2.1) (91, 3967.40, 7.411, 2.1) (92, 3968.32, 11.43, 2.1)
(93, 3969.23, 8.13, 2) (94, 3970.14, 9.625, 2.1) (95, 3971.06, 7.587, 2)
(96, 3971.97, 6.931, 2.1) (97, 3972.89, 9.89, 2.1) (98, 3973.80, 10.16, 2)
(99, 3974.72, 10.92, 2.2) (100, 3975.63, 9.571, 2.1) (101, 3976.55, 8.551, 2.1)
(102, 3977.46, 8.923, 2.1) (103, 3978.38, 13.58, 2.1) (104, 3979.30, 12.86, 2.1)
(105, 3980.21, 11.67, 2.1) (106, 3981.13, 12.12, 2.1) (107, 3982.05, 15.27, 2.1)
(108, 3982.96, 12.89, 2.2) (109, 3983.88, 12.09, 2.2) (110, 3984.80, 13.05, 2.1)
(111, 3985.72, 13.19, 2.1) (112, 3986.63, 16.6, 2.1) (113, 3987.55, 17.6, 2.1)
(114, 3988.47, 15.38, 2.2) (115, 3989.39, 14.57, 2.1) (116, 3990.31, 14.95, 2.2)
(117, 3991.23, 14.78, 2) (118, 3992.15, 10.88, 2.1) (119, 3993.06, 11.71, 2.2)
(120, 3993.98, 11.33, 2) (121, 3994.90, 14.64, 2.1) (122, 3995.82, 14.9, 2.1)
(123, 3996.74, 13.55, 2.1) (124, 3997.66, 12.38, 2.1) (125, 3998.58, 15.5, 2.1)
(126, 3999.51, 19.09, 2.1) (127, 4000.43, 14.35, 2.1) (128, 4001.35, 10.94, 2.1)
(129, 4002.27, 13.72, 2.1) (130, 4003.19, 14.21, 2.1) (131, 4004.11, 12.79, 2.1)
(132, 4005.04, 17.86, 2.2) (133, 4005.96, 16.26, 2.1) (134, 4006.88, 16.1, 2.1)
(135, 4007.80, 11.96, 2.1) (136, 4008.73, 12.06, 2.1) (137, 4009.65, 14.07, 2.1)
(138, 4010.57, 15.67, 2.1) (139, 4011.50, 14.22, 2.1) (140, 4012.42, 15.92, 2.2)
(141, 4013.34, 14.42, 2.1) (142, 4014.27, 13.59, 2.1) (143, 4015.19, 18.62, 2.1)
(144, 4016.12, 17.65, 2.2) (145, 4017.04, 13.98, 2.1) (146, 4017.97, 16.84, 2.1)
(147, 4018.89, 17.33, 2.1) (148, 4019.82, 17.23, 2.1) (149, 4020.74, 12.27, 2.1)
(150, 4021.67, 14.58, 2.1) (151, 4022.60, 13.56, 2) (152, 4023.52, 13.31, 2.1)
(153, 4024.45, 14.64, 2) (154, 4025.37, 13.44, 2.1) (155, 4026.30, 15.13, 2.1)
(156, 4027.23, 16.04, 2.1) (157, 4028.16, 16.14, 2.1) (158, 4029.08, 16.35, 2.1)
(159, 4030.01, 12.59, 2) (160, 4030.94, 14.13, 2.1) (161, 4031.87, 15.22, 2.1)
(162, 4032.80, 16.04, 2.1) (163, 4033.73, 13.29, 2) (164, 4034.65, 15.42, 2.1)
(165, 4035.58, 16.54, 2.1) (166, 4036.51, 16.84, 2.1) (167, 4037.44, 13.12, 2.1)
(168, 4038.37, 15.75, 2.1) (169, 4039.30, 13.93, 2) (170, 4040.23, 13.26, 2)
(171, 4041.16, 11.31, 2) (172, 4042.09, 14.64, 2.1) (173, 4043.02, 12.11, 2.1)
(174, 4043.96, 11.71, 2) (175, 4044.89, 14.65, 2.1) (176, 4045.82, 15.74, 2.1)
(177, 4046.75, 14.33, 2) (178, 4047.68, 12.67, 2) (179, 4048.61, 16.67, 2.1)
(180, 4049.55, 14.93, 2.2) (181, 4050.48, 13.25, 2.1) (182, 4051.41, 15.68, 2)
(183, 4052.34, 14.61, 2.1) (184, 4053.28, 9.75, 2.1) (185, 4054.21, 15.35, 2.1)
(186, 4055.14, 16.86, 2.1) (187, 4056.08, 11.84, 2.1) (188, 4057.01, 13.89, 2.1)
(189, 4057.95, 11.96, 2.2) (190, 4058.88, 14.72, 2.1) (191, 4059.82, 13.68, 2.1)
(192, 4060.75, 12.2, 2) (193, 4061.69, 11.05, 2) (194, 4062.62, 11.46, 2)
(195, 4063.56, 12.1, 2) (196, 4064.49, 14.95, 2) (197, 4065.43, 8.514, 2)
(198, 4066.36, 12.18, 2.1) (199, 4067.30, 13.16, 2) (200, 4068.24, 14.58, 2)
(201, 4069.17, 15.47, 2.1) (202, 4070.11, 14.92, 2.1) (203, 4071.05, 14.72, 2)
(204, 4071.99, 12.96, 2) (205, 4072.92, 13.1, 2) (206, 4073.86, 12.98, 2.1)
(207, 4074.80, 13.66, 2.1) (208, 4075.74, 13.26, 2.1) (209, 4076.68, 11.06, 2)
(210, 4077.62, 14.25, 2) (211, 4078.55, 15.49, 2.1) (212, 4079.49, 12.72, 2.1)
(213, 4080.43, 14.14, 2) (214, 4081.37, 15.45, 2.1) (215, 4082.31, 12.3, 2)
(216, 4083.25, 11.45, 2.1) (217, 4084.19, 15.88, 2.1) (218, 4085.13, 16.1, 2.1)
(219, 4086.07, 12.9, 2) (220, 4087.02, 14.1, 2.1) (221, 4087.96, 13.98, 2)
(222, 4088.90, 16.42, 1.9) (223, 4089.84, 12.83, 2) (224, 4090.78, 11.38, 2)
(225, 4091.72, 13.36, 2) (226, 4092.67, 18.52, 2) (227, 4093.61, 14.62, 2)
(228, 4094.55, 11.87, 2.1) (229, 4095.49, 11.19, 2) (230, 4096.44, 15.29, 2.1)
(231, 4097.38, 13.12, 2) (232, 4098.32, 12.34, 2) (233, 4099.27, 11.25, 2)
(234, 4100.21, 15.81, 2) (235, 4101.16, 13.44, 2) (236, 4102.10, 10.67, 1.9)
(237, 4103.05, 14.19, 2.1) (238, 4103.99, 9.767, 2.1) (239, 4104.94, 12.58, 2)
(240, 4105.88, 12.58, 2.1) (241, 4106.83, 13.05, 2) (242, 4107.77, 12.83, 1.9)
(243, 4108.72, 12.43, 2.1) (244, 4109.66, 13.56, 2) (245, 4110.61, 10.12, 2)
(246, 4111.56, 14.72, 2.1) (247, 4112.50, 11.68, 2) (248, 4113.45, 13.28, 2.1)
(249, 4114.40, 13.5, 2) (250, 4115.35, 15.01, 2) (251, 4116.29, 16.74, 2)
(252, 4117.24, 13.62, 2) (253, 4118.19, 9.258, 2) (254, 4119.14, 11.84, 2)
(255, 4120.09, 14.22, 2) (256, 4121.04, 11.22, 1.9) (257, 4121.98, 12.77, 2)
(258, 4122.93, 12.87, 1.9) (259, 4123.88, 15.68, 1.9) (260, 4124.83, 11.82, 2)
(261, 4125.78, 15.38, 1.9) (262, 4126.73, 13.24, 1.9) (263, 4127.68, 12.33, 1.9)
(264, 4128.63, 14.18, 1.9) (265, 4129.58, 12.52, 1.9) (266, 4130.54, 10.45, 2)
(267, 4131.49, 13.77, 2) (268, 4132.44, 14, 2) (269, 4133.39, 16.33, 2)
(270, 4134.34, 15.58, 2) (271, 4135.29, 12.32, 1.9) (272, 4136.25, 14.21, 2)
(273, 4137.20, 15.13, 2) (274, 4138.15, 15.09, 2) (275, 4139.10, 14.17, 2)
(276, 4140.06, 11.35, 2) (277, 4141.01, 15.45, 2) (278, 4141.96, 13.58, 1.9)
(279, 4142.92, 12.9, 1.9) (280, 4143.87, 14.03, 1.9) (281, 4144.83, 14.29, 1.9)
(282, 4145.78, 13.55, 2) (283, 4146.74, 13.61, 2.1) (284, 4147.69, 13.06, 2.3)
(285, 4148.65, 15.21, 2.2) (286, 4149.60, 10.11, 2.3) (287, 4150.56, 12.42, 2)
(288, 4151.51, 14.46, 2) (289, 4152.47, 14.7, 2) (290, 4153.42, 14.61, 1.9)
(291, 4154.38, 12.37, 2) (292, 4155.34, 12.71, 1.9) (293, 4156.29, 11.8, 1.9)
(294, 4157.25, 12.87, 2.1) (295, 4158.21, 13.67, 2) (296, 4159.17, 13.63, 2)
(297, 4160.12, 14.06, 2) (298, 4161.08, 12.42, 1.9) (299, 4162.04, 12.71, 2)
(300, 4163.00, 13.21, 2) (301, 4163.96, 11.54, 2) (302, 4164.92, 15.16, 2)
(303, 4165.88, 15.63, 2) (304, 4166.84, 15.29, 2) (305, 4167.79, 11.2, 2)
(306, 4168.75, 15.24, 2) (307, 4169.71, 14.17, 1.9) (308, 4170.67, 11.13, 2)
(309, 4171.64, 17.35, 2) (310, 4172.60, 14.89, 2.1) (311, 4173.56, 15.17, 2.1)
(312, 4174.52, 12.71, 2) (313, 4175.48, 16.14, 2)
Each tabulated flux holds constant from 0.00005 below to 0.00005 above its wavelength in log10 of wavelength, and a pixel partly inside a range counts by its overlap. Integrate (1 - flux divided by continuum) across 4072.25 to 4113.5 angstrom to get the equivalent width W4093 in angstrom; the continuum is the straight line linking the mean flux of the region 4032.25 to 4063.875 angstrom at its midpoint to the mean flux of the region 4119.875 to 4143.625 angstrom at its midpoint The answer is 1.3 angstrom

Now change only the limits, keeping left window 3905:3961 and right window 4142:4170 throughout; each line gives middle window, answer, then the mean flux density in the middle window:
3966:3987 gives 2.8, 10.9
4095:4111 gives 0.7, 12.6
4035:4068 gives -1.6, 13.6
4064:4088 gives -1.0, 13.6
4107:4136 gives 0.1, 13.2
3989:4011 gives -2.4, 14.1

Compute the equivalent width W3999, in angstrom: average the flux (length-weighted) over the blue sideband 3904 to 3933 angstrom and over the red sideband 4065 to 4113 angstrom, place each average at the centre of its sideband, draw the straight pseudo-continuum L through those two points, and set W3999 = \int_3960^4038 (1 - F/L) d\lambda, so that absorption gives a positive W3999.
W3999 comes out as -4.0 angstrom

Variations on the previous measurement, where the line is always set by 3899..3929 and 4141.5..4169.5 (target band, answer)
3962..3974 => 3.2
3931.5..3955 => 1.2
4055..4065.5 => 0.3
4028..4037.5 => -1.4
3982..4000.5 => -1.6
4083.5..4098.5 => -0.8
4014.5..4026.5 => -1.9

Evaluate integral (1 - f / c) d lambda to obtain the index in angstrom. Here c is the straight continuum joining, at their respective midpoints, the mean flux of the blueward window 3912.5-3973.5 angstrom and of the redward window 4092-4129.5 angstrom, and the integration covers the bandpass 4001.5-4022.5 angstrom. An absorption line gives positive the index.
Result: -4.49 angstrom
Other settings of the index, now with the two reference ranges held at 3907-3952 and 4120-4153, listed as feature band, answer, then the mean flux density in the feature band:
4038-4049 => -0.7 angstrom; 13.9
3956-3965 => 0.2 angstrom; 12.2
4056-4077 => 0.3 angstrom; 13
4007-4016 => -1.3 angstrom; 14.7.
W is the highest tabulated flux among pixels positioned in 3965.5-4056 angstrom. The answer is 19.09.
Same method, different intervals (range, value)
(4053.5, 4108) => 18.52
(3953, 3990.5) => 17.6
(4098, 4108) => 15.81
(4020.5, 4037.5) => 16.84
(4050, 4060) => 16.86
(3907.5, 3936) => 17.24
